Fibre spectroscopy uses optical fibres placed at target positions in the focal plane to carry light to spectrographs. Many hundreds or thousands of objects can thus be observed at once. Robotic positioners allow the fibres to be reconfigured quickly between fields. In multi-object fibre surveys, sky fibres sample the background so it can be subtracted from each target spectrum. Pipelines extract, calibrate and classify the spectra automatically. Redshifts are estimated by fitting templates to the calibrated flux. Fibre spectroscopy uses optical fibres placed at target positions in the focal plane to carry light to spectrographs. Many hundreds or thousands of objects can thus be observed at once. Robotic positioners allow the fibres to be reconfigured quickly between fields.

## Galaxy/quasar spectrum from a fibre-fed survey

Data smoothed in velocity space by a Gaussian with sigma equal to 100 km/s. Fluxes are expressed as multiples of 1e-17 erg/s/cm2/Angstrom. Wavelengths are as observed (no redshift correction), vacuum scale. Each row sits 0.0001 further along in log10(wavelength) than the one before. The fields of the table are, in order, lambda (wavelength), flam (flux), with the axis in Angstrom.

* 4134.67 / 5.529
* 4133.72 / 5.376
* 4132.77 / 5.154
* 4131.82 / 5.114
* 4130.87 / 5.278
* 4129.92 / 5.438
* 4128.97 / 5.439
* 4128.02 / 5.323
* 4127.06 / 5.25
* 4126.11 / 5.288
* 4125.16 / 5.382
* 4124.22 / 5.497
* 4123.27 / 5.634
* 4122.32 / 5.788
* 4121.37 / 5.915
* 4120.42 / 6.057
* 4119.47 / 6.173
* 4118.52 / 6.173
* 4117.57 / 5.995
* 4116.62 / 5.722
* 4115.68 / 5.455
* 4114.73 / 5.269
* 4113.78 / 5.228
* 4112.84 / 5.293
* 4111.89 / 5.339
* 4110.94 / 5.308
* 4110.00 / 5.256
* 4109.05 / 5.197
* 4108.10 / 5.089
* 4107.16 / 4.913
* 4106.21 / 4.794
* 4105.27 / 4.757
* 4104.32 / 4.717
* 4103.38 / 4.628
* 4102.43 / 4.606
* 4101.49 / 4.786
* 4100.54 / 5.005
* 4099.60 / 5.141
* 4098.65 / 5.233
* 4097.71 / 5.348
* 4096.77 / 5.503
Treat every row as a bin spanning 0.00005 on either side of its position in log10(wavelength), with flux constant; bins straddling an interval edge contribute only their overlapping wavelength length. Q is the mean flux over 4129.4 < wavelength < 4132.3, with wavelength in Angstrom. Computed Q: 5.29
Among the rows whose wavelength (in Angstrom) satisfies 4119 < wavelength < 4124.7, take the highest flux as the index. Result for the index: 6.173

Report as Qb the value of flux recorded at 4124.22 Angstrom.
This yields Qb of 5.497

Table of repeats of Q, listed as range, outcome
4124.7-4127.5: 5.31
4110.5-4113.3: 5.3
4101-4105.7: 4.69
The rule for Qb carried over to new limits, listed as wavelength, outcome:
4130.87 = 5.278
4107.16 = 4.913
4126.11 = 5.288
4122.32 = 5.788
